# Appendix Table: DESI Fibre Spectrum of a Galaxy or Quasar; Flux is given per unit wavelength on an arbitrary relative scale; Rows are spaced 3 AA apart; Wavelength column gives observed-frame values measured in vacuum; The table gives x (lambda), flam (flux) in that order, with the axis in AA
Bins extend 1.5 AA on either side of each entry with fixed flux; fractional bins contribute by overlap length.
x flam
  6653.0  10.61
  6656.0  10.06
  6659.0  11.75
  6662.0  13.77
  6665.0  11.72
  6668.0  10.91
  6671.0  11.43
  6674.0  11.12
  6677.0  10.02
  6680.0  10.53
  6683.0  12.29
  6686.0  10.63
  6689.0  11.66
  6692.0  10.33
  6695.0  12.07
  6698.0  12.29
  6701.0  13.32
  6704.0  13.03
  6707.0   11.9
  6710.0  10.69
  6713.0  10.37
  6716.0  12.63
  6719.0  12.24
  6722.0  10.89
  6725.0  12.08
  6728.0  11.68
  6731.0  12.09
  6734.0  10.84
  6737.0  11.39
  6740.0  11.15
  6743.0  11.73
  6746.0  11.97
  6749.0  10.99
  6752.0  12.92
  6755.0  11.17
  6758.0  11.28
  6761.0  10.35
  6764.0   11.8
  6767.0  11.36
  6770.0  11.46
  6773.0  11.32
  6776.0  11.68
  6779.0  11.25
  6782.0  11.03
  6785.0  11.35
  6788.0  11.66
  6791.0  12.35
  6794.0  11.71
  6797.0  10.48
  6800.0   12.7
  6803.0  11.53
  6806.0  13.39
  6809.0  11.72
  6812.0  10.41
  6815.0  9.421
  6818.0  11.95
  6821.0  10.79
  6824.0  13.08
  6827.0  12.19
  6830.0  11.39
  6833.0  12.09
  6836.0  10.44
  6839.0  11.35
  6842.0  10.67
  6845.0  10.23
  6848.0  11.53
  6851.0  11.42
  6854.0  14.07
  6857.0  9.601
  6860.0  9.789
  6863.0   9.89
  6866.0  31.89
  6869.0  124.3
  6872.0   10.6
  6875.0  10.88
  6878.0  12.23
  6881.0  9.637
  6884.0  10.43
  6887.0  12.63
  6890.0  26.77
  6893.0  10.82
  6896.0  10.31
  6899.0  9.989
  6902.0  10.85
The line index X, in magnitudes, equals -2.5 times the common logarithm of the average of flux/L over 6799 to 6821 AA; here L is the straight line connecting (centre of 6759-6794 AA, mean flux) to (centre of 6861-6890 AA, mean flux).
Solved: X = 0.37 mag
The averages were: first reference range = 11.4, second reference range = 25.6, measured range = 11.5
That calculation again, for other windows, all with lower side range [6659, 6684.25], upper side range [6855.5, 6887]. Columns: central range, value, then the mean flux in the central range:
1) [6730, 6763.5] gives 0.360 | 11.4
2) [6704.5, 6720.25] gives 0.192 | 11.6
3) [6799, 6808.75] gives 0.482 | 12.4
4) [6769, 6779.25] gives 0.467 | 11.4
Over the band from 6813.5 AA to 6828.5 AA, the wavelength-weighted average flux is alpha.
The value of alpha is 11.5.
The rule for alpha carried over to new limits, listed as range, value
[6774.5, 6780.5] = 11.5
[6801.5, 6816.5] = 11.3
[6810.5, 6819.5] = 10.6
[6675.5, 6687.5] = 10.9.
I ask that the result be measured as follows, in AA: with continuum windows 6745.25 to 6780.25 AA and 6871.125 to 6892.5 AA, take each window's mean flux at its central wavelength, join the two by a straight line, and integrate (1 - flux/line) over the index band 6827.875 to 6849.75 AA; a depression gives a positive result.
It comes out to 2.6 AA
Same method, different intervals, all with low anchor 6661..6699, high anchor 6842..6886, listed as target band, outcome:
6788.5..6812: 7.1 AA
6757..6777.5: 5.5 AA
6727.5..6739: 2.0 AA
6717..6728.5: 1.4 AA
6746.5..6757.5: 2.3 AA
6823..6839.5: 6.0 AA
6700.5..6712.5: 0.6 AA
